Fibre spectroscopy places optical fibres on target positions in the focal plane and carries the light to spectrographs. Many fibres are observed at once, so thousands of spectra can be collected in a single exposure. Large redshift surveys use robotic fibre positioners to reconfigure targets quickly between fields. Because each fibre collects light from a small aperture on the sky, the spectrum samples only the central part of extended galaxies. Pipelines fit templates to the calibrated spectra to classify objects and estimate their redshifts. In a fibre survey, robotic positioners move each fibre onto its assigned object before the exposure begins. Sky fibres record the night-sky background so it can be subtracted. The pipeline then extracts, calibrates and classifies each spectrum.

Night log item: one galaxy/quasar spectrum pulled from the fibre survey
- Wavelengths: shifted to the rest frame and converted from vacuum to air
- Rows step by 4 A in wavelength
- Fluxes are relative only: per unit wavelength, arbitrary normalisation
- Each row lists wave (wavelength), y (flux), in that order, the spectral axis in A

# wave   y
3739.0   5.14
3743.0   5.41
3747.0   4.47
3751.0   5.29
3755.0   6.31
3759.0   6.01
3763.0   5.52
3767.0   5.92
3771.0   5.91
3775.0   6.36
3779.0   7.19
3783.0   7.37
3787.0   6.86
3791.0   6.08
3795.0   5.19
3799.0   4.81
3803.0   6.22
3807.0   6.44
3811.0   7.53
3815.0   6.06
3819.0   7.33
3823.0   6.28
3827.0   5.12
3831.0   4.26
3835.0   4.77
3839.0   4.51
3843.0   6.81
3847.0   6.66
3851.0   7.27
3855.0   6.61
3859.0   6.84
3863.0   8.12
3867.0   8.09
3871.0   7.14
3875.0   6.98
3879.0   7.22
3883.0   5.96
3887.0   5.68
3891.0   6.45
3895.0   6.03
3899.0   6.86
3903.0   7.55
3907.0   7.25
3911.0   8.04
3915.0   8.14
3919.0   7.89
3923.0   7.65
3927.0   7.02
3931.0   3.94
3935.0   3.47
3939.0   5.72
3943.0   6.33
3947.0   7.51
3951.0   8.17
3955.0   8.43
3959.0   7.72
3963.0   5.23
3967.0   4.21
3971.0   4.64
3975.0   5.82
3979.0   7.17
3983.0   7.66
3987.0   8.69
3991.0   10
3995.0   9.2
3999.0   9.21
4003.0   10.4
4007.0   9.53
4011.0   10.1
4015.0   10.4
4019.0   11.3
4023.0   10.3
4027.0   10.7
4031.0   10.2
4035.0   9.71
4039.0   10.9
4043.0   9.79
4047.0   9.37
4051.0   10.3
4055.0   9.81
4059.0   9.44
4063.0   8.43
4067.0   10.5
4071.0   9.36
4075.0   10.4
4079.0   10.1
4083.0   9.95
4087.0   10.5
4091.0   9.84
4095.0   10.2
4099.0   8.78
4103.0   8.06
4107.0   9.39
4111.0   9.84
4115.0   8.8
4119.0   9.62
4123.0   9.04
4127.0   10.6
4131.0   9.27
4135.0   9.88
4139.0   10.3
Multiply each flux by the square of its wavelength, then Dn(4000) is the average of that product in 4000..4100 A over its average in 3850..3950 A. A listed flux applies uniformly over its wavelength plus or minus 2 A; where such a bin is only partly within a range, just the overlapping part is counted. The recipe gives 1.6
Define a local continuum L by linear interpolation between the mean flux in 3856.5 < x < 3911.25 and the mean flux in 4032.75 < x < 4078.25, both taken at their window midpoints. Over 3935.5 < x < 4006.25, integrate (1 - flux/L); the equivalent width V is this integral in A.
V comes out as 9.1 A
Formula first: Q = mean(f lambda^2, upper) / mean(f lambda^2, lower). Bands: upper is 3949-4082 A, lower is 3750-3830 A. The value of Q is 1.64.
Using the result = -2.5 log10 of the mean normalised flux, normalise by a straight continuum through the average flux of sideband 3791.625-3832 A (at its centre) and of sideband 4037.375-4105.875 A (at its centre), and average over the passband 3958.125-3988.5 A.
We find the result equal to 0.30 mag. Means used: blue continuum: 5.97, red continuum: 9.74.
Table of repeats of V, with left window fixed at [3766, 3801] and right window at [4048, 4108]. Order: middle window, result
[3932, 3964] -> 6.36 A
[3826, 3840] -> 4.41 A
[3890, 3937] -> 6.19 A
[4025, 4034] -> -1.26 A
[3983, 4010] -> -2.10 A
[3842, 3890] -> 1.47 A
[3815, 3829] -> 0.90 A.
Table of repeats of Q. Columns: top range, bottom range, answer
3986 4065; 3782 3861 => 1.79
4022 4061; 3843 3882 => 1.54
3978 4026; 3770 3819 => 1.67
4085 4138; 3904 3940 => 1.59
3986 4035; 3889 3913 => 1.51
